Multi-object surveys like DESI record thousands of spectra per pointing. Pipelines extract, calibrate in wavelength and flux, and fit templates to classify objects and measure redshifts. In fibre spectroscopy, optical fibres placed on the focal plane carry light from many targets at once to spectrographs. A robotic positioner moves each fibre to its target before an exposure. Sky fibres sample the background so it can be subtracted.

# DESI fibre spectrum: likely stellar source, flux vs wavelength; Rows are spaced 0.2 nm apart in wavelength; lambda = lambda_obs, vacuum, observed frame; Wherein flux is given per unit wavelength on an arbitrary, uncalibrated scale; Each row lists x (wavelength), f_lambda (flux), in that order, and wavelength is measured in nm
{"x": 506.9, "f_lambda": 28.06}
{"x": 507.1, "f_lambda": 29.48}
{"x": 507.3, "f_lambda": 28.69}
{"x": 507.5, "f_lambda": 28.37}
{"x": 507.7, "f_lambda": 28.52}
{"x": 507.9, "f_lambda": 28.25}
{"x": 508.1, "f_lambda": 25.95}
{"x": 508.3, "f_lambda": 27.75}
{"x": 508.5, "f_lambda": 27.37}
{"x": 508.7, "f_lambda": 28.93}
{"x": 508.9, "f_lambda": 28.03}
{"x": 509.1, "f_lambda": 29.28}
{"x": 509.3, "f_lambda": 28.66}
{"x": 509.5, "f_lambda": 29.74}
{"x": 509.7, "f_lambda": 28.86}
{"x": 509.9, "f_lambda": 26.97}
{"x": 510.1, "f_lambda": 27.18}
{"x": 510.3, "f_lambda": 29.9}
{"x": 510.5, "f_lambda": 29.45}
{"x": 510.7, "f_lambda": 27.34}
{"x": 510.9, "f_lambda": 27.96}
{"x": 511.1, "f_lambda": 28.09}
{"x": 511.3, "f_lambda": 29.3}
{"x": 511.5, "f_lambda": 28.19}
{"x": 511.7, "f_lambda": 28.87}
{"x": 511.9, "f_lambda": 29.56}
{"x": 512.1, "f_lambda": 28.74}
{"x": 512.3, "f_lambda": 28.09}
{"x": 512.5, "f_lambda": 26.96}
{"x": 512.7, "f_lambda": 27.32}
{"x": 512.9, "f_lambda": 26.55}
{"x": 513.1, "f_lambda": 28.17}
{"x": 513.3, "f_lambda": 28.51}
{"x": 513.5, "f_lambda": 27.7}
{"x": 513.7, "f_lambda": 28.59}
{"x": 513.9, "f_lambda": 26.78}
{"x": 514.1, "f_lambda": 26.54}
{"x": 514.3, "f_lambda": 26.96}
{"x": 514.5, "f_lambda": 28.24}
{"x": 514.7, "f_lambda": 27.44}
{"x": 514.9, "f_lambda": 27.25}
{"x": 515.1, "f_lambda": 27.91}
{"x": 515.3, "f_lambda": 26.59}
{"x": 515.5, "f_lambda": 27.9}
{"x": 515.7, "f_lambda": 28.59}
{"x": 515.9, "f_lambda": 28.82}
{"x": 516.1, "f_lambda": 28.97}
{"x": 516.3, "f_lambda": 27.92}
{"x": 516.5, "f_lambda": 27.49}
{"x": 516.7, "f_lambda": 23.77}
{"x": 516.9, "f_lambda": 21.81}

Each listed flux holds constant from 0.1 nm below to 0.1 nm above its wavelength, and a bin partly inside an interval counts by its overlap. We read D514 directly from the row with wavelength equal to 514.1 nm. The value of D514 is 26.54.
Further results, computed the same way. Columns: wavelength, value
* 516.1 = 28.97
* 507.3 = 28.69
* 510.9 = 27.96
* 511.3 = 29.3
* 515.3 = 26.59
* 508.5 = 27.37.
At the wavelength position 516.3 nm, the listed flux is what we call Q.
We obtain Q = 27.92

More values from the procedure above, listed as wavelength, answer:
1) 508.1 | 25.95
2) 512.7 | 27.32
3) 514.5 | 28.24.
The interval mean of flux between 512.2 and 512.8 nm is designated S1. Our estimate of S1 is 27.5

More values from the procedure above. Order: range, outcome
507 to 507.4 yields 29.1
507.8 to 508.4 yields 27.3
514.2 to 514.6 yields 27.6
